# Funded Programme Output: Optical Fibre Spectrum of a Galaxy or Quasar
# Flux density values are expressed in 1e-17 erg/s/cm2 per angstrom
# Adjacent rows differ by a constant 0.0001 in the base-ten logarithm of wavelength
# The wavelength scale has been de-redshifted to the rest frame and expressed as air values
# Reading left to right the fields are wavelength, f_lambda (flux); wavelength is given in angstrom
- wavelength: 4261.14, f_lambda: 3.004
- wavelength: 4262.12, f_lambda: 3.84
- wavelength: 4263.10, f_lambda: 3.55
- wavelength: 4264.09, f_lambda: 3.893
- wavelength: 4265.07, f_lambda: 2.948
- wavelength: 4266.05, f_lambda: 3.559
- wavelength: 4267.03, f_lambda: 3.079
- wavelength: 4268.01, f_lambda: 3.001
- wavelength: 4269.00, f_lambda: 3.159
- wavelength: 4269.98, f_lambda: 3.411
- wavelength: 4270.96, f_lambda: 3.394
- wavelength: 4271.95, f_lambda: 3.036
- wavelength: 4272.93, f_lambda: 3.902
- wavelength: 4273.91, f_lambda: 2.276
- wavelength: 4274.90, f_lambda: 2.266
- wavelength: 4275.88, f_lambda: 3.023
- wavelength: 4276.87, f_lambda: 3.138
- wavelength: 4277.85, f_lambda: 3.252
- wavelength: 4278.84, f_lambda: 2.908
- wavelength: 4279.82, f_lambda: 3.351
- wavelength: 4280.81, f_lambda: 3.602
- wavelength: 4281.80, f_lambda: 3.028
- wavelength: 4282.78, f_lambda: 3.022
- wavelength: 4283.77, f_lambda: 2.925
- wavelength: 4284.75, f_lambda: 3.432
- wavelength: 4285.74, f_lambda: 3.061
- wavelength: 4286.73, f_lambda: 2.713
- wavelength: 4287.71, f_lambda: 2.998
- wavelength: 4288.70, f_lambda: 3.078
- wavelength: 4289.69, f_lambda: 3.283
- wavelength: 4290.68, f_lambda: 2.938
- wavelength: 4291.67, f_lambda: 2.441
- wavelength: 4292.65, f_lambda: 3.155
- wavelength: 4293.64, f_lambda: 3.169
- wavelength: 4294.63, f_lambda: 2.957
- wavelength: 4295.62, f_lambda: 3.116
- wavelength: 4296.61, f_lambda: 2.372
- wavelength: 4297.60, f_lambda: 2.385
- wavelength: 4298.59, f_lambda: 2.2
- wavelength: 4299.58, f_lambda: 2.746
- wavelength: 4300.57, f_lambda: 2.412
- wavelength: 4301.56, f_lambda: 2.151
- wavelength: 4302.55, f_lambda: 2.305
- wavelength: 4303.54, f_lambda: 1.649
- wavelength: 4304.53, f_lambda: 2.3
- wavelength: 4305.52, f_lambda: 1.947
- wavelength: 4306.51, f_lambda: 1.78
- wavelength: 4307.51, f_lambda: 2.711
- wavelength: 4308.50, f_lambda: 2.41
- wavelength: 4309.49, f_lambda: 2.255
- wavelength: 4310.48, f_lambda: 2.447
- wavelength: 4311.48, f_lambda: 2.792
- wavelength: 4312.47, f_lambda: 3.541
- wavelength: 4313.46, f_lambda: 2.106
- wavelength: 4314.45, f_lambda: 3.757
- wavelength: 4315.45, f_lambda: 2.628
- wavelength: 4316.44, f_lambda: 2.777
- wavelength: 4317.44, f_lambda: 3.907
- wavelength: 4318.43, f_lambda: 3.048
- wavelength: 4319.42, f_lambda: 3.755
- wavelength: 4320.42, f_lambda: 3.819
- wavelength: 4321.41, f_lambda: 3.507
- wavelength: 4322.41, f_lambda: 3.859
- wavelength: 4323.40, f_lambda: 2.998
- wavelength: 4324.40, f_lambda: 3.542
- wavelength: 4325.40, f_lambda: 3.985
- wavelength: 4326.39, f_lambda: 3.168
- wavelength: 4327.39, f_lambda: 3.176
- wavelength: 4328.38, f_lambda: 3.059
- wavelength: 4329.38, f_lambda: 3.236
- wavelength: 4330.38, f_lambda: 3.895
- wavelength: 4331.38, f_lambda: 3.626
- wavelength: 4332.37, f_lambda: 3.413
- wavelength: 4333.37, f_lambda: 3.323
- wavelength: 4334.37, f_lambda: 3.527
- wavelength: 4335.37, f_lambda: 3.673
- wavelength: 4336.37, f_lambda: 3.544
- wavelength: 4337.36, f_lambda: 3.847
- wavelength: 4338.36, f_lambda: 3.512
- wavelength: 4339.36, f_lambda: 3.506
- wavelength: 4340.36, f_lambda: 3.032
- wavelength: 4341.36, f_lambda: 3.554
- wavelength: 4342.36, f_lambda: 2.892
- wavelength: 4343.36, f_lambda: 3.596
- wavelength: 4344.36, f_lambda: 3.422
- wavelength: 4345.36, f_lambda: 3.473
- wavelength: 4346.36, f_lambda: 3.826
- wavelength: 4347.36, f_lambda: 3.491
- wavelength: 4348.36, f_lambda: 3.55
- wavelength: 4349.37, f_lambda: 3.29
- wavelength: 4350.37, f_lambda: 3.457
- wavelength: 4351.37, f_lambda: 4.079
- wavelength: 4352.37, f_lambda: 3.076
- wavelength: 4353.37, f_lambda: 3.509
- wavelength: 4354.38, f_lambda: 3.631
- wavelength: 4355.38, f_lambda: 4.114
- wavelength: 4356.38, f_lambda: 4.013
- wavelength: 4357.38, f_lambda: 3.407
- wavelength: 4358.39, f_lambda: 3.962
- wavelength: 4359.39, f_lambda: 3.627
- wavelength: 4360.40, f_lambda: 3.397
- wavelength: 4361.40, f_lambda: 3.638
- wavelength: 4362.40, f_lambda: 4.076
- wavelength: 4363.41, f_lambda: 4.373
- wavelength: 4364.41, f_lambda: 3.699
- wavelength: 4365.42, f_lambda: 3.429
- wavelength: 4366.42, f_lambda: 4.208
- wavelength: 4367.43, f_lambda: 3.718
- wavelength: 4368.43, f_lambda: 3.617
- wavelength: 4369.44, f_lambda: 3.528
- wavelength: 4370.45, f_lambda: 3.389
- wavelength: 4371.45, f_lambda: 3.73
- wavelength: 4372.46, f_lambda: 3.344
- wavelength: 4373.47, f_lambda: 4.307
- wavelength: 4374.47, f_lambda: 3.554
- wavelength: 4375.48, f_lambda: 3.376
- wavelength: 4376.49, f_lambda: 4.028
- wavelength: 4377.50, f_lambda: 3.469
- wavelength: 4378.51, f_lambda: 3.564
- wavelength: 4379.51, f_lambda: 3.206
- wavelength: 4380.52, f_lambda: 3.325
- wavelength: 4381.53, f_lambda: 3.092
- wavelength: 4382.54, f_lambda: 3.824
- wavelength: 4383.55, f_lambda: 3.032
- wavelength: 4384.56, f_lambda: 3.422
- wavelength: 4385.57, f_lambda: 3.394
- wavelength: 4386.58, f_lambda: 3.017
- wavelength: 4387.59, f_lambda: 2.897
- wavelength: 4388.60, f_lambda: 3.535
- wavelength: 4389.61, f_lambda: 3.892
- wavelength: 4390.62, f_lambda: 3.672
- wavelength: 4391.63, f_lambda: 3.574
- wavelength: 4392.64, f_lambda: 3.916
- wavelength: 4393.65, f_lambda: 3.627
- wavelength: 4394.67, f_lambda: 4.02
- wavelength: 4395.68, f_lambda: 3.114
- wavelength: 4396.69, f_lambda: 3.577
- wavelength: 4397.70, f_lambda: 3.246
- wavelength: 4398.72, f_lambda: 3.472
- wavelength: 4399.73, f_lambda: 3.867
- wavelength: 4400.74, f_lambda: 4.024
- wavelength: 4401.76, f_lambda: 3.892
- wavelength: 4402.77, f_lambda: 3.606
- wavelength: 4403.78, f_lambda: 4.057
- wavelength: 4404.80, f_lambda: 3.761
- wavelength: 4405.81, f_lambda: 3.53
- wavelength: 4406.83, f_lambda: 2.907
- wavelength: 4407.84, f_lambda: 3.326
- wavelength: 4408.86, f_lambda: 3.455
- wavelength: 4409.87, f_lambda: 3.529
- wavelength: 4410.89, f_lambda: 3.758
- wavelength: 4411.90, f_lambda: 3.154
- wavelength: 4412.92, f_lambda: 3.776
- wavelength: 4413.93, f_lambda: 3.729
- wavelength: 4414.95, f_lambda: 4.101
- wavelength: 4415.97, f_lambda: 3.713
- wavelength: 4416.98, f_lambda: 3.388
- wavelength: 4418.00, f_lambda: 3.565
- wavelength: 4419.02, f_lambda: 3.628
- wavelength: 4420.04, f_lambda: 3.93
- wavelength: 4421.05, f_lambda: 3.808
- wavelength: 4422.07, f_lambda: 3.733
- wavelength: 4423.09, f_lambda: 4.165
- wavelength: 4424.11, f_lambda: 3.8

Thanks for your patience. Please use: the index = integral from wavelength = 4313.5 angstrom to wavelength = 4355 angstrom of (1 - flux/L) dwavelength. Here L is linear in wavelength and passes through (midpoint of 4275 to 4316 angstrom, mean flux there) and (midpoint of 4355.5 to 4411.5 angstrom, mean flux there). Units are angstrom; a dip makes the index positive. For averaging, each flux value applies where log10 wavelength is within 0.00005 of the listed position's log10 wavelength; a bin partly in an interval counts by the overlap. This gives -4.2 angstrom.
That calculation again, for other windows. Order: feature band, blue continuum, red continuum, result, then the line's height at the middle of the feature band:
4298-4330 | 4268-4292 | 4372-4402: 3.5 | 3.22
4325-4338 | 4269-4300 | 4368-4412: -1.0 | 3.23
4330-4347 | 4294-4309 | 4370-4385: -3.4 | 2.93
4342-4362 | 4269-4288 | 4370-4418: -1.1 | 3.39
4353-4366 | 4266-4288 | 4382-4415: -1.3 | 3.41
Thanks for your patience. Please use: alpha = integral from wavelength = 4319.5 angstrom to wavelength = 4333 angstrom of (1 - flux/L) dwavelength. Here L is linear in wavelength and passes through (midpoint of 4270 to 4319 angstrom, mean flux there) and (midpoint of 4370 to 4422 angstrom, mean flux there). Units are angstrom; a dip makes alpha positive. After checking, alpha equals -1.9 angstrom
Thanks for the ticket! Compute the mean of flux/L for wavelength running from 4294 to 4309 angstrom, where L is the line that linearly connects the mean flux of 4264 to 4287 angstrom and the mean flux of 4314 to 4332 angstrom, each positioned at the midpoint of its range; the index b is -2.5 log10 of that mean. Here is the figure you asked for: 0.36 mag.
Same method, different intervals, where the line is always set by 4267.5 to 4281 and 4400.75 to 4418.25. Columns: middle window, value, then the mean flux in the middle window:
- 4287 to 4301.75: 0.151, 2.77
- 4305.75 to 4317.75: 0.193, 2.72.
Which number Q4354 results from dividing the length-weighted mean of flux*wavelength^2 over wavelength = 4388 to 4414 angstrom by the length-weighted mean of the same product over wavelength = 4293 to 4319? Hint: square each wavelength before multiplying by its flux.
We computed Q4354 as 1.44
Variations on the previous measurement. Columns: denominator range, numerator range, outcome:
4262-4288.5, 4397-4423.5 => 1.23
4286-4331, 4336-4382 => 1.27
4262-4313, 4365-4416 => 1.30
